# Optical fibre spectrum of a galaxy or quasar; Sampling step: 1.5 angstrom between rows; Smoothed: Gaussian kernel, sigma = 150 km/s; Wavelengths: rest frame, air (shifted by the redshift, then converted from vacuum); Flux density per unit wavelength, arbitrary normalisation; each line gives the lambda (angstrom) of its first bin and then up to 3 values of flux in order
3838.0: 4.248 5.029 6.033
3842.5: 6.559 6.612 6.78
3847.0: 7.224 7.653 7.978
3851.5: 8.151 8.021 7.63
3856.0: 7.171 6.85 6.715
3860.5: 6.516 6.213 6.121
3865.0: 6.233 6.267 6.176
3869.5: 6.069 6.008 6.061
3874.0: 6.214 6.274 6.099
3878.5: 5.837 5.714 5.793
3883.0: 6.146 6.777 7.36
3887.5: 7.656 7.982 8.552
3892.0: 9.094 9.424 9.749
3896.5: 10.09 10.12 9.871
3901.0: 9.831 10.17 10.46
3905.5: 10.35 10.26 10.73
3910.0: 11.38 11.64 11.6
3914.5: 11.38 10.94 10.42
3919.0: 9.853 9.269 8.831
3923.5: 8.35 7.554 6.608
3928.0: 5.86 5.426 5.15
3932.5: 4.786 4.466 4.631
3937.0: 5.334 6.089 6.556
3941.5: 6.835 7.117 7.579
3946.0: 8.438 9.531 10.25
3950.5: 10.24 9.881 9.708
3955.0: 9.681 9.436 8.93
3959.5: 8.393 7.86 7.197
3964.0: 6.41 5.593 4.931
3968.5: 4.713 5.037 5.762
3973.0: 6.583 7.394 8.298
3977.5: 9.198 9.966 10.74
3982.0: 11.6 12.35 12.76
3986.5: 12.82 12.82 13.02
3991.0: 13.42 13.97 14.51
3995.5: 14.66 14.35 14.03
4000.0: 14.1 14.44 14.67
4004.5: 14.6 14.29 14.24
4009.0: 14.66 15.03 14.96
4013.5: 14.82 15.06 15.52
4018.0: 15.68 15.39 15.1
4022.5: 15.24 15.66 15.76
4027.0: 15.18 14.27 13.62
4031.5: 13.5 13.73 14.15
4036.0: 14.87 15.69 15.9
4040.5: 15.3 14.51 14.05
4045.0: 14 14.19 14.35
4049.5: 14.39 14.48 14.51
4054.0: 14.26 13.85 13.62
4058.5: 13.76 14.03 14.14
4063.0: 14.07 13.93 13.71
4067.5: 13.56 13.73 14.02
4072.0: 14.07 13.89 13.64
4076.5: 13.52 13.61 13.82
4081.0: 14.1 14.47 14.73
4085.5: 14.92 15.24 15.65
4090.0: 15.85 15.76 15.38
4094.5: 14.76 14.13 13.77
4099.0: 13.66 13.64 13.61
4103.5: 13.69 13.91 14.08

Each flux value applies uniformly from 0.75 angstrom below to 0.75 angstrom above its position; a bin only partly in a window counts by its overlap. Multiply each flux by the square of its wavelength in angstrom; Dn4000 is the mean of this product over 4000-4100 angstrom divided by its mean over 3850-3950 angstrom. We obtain 2.0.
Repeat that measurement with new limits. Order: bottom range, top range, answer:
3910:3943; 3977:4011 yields 1.78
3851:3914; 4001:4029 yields 2.00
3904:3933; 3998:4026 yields 1.73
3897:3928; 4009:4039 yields 1.60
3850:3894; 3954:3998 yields 1.50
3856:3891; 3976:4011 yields 2.16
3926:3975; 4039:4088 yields 2.13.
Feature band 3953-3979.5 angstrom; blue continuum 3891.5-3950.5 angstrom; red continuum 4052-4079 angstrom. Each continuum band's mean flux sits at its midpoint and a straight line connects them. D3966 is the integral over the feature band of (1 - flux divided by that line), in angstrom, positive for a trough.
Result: 7.2 angstrom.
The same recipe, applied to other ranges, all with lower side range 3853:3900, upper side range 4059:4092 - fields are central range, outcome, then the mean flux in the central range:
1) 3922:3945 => 7.4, 6.23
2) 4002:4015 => -3.0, 14.7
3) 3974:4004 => -3.4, 12.5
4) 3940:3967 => 4.5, 8.27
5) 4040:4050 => -0.9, 14.4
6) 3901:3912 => -3.2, 10.6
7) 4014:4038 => -4.6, 14.9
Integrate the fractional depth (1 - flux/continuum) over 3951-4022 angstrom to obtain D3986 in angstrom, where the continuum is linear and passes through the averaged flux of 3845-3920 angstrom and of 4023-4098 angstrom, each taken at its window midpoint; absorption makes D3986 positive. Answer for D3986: 2.9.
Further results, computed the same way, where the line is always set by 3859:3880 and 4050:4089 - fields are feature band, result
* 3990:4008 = -4.7 angstrom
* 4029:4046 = -2.2 angstrom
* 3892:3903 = -3.9 angstrom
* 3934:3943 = 3.1 angstrom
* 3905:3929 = -4.9 angstrom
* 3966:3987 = 3.7 angstrom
